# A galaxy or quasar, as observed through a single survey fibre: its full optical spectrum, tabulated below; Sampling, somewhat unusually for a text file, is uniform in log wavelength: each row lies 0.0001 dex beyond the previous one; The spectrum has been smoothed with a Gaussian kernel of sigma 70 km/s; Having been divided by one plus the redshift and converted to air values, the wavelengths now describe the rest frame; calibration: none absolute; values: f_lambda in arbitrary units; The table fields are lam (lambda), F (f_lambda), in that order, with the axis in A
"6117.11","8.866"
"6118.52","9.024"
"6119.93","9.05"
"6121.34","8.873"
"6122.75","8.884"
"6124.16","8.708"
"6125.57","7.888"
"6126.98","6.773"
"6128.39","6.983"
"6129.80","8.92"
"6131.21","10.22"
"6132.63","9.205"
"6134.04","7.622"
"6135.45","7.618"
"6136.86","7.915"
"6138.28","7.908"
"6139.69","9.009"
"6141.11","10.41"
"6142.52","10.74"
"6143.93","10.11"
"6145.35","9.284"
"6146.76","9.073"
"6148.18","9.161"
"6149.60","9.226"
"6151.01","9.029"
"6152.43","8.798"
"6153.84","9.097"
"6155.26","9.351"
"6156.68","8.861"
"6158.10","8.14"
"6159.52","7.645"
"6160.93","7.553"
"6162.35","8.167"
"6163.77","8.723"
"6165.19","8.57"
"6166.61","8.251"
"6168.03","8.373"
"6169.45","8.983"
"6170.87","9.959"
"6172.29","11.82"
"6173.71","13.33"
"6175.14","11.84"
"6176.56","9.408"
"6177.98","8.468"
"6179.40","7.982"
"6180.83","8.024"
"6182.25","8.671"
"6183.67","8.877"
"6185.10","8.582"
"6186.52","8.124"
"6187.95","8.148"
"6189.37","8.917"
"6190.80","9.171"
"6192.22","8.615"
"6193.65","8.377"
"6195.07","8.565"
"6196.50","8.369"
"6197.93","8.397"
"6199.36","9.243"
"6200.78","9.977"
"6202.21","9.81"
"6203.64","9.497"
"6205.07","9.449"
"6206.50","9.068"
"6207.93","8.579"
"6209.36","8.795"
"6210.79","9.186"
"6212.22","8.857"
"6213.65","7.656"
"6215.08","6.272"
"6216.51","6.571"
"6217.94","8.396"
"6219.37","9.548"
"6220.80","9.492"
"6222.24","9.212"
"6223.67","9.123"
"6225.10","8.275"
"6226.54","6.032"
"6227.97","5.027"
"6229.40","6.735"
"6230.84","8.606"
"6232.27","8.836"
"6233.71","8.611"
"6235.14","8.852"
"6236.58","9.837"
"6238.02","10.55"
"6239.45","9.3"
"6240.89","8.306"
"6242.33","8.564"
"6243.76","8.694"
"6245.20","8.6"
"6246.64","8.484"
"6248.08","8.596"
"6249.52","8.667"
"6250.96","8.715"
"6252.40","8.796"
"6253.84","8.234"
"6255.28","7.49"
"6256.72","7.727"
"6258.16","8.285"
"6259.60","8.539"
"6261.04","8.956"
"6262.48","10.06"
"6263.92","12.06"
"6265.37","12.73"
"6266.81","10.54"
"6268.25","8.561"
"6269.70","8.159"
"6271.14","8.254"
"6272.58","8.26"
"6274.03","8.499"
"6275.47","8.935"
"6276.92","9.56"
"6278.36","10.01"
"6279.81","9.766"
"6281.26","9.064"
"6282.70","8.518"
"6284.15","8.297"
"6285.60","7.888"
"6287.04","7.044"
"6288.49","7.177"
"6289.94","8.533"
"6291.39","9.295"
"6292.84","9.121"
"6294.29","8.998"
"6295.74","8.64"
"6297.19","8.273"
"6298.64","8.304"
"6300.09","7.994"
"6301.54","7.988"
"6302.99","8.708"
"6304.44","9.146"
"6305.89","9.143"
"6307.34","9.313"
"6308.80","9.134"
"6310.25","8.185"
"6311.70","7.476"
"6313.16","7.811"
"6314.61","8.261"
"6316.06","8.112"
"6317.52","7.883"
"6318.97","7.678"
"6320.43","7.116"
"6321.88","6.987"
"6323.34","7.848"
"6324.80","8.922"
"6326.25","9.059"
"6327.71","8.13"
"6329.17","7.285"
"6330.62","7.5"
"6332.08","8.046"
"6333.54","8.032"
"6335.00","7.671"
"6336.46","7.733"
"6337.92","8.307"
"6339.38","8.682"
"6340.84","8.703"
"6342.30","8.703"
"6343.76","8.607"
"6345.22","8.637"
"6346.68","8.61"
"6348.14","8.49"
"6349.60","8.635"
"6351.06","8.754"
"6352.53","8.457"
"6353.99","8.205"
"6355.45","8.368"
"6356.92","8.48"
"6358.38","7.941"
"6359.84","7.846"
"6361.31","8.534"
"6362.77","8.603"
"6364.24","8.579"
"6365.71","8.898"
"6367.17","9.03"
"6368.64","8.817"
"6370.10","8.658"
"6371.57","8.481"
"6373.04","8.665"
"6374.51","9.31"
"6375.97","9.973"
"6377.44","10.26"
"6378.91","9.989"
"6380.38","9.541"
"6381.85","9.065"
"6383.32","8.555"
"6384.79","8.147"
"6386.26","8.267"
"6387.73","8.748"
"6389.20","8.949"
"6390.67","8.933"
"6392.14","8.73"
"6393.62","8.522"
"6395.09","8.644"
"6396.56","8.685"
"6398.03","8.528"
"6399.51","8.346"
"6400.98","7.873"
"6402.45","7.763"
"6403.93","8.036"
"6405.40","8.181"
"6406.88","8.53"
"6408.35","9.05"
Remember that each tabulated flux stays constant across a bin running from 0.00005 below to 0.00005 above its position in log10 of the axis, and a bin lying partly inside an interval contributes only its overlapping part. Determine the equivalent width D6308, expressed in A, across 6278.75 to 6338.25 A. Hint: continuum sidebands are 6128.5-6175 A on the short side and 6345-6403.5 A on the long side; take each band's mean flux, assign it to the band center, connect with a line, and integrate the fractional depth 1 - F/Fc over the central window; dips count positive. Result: 3.7 A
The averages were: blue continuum 9.1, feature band 8.26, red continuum 8.69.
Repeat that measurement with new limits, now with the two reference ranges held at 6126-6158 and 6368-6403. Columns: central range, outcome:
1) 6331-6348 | 1.0 A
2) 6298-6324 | 1.9 A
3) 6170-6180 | -1.8 A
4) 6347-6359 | 0.5 A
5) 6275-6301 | 0.6 A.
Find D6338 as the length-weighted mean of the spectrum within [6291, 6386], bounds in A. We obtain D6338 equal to 8.49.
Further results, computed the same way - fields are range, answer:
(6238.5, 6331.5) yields 8.6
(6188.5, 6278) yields 8.75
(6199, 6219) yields 8.68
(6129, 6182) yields 9.09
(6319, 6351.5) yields 8.19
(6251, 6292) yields 8.9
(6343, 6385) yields 8.77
